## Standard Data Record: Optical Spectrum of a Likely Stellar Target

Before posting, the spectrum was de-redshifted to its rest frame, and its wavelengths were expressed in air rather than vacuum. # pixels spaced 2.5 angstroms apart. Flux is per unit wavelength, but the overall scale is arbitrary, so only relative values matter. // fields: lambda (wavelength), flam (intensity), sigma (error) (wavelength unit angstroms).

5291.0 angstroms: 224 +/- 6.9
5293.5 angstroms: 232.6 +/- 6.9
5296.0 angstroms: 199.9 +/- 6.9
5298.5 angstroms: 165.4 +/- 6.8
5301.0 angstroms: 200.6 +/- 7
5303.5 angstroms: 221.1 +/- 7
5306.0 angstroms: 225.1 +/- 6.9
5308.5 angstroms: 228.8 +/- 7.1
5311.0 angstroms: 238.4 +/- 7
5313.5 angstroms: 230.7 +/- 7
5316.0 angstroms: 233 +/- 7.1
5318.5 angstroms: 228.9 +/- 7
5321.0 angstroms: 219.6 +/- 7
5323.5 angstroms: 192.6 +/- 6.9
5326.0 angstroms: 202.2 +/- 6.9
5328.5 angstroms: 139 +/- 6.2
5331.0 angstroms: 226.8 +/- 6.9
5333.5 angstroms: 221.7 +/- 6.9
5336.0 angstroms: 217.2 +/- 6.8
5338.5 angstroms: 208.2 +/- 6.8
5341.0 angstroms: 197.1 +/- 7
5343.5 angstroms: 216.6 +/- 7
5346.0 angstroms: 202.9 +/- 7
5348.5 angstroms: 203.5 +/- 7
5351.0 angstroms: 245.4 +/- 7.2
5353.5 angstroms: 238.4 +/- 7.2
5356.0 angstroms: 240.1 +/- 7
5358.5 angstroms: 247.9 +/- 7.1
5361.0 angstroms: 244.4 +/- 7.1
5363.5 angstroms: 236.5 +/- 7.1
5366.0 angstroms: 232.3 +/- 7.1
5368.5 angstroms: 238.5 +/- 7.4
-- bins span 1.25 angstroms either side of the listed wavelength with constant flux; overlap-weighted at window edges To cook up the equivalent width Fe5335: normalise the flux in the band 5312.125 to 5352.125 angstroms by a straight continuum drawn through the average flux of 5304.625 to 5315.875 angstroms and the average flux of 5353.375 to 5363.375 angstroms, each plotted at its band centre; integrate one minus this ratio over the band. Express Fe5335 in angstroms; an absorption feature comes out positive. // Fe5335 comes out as 4.2 angstroms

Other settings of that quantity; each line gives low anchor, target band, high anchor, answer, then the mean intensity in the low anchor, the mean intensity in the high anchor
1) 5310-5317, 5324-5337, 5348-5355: 1.8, 234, 232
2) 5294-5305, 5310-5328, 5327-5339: -1.4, 200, 202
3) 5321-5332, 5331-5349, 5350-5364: 0.3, 193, 242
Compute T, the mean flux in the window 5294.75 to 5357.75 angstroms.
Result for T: 214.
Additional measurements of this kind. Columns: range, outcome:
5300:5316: 225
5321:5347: 203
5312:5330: 207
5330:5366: 225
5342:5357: 224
